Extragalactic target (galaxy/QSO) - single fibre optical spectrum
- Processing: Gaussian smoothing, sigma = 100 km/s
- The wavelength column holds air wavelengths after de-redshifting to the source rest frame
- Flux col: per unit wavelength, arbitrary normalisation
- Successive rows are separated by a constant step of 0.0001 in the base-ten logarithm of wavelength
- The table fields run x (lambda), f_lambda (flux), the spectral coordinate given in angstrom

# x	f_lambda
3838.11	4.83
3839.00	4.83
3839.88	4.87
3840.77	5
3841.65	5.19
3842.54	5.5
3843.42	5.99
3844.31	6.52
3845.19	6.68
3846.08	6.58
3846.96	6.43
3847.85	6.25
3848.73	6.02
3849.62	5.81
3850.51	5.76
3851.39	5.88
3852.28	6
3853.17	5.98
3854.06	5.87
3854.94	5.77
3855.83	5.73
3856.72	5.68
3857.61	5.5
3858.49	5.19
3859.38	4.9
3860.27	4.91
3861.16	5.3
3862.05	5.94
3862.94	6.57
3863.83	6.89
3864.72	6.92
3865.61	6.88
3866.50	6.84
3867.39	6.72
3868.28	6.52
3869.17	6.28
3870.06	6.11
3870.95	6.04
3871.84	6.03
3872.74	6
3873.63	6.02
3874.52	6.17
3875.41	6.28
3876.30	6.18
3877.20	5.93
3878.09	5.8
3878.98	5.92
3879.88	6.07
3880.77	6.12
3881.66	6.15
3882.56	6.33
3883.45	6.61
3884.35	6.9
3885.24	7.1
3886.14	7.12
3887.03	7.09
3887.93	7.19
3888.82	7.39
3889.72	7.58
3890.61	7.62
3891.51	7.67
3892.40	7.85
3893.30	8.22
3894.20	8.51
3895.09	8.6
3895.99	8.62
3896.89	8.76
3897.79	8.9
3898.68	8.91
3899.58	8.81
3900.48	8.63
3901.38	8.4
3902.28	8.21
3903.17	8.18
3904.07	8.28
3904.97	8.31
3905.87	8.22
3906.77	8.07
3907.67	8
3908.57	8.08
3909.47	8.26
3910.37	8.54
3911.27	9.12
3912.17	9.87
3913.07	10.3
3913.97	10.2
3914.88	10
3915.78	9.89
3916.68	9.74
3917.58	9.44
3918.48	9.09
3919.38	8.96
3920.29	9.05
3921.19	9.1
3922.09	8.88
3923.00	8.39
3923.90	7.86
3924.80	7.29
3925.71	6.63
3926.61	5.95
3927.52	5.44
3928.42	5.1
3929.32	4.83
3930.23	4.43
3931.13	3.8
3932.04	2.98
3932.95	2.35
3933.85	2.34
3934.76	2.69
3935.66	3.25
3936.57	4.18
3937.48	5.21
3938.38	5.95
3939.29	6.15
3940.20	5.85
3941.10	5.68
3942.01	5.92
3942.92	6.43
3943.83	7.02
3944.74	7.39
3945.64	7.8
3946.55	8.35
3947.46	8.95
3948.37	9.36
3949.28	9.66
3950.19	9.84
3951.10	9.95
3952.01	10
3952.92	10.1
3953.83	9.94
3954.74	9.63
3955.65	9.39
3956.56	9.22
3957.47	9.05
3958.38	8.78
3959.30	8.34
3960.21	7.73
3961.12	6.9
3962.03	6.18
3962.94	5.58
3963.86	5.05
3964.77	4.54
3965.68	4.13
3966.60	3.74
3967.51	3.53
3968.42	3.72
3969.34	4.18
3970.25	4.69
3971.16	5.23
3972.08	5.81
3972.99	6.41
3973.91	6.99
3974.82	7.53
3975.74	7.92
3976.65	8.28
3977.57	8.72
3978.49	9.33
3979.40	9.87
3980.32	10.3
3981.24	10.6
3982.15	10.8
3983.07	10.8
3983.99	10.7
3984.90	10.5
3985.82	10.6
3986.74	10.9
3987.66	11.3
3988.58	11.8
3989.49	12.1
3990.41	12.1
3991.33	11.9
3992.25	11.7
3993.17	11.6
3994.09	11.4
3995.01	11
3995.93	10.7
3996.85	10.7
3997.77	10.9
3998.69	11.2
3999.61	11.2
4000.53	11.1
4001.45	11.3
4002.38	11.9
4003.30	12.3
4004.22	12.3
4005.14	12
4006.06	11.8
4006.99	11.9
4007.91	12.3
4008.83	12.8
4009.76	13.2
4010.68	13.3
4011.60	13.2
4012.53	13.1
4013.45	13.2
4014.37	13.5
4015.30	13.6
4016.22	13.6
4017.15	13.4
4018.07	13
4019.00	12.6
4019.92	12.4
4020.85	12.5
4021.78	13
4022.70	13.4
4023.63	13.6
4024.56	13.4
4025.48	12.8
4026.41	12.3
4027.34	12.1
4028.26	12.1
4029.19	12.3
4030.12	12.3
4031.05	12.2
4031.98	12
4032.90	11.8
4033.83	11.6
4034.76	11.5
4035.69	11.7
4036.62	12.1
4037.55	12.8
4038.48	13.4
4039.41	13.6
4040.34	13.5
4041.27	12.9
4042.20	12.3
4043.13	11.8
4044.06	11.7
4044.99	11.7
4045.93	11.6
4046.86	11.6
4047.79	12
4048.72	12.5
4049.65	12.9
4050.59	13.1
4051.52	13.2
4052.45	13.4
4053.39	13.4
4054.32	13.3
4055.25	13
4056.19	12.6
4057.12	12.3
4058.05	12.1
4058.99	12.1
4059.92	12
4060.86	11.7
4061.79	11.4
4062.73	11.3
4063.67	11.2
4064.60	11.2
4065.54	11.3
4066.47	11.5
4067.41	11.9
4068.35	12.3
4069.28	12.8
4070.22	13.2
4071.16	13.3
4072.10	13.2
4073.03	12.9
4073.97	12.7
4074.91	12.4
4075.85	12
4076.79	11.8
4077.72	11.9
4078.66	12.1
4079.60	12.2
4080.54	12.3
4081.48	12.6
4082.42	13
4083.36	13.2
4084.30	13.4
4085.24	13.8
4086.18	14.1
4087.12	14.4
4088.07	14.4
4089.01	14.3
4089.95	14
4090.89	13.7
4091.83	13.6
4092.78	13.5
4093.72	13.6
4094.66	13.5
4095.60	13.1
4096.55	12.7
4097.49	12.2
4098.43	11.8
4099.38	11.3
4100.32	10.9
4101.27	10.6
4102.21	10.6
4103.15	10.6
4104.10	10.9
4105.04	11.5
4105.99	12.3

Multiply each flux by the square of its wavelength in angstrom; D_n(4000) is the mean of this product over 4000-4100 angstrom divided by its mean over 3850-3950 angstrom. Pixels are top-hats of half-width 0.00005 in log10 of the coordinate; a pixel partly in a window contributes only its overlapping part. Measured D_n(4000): 1.9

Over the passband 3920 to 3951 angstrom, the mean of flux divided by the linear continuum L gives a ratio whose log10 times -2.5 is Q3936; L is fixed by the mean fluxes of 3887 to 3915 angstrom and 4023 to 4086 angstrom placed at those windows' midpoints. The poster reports 0.42 mag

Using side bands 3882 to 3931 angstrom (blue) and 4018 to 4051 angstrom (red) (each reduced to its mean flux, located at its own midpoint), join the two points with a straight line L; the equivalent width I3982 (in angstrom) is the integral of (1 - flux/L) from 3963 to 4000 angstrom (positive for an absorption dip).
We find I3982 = 6.48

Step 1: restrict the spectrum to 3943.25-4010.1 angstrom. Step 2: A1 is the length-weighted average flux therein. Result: 9.26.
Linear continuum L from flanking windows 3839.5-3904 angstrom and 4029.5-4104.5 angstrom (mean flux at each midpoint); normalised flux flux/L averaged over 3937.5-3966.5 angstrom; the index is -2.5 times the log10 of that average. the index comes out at 0.18 mag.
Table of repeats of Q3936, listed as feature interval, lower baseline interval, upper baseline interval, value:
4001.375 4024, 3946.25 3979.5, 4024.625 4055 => -0.196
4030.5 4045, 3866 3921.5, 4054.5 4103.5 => -0.079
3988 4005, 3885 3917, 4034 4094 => -0.061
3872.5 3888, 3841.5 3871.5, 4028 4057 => 0.081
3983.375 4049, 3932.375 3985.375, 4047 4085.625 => -0.219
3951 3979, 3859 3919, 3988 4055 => 0.400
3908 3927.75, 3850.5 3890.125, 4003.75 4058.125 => -0.074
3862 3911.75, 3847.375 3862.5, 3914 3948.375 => -0.198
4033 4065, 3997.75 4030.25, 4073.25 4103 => 0.029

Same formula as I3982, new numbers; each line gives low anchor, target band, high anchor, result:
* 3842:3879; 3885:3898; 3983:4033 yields -0.9 angstrom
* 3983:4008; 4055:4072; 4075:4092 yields 0.9 angstrom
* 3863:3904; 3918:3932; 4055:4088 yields 2.4 angstrom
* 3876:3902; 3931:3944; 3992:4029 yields 6.6 angstrom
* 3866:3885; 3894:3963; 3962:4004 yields -1.2 angstrom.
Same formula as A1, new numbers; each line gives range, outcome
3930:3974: 6.42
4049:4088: 12.6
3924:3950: 5.82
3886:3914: 8.35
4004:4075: 12.5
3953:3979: 6.86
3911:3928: 8.68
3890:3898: 8.27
